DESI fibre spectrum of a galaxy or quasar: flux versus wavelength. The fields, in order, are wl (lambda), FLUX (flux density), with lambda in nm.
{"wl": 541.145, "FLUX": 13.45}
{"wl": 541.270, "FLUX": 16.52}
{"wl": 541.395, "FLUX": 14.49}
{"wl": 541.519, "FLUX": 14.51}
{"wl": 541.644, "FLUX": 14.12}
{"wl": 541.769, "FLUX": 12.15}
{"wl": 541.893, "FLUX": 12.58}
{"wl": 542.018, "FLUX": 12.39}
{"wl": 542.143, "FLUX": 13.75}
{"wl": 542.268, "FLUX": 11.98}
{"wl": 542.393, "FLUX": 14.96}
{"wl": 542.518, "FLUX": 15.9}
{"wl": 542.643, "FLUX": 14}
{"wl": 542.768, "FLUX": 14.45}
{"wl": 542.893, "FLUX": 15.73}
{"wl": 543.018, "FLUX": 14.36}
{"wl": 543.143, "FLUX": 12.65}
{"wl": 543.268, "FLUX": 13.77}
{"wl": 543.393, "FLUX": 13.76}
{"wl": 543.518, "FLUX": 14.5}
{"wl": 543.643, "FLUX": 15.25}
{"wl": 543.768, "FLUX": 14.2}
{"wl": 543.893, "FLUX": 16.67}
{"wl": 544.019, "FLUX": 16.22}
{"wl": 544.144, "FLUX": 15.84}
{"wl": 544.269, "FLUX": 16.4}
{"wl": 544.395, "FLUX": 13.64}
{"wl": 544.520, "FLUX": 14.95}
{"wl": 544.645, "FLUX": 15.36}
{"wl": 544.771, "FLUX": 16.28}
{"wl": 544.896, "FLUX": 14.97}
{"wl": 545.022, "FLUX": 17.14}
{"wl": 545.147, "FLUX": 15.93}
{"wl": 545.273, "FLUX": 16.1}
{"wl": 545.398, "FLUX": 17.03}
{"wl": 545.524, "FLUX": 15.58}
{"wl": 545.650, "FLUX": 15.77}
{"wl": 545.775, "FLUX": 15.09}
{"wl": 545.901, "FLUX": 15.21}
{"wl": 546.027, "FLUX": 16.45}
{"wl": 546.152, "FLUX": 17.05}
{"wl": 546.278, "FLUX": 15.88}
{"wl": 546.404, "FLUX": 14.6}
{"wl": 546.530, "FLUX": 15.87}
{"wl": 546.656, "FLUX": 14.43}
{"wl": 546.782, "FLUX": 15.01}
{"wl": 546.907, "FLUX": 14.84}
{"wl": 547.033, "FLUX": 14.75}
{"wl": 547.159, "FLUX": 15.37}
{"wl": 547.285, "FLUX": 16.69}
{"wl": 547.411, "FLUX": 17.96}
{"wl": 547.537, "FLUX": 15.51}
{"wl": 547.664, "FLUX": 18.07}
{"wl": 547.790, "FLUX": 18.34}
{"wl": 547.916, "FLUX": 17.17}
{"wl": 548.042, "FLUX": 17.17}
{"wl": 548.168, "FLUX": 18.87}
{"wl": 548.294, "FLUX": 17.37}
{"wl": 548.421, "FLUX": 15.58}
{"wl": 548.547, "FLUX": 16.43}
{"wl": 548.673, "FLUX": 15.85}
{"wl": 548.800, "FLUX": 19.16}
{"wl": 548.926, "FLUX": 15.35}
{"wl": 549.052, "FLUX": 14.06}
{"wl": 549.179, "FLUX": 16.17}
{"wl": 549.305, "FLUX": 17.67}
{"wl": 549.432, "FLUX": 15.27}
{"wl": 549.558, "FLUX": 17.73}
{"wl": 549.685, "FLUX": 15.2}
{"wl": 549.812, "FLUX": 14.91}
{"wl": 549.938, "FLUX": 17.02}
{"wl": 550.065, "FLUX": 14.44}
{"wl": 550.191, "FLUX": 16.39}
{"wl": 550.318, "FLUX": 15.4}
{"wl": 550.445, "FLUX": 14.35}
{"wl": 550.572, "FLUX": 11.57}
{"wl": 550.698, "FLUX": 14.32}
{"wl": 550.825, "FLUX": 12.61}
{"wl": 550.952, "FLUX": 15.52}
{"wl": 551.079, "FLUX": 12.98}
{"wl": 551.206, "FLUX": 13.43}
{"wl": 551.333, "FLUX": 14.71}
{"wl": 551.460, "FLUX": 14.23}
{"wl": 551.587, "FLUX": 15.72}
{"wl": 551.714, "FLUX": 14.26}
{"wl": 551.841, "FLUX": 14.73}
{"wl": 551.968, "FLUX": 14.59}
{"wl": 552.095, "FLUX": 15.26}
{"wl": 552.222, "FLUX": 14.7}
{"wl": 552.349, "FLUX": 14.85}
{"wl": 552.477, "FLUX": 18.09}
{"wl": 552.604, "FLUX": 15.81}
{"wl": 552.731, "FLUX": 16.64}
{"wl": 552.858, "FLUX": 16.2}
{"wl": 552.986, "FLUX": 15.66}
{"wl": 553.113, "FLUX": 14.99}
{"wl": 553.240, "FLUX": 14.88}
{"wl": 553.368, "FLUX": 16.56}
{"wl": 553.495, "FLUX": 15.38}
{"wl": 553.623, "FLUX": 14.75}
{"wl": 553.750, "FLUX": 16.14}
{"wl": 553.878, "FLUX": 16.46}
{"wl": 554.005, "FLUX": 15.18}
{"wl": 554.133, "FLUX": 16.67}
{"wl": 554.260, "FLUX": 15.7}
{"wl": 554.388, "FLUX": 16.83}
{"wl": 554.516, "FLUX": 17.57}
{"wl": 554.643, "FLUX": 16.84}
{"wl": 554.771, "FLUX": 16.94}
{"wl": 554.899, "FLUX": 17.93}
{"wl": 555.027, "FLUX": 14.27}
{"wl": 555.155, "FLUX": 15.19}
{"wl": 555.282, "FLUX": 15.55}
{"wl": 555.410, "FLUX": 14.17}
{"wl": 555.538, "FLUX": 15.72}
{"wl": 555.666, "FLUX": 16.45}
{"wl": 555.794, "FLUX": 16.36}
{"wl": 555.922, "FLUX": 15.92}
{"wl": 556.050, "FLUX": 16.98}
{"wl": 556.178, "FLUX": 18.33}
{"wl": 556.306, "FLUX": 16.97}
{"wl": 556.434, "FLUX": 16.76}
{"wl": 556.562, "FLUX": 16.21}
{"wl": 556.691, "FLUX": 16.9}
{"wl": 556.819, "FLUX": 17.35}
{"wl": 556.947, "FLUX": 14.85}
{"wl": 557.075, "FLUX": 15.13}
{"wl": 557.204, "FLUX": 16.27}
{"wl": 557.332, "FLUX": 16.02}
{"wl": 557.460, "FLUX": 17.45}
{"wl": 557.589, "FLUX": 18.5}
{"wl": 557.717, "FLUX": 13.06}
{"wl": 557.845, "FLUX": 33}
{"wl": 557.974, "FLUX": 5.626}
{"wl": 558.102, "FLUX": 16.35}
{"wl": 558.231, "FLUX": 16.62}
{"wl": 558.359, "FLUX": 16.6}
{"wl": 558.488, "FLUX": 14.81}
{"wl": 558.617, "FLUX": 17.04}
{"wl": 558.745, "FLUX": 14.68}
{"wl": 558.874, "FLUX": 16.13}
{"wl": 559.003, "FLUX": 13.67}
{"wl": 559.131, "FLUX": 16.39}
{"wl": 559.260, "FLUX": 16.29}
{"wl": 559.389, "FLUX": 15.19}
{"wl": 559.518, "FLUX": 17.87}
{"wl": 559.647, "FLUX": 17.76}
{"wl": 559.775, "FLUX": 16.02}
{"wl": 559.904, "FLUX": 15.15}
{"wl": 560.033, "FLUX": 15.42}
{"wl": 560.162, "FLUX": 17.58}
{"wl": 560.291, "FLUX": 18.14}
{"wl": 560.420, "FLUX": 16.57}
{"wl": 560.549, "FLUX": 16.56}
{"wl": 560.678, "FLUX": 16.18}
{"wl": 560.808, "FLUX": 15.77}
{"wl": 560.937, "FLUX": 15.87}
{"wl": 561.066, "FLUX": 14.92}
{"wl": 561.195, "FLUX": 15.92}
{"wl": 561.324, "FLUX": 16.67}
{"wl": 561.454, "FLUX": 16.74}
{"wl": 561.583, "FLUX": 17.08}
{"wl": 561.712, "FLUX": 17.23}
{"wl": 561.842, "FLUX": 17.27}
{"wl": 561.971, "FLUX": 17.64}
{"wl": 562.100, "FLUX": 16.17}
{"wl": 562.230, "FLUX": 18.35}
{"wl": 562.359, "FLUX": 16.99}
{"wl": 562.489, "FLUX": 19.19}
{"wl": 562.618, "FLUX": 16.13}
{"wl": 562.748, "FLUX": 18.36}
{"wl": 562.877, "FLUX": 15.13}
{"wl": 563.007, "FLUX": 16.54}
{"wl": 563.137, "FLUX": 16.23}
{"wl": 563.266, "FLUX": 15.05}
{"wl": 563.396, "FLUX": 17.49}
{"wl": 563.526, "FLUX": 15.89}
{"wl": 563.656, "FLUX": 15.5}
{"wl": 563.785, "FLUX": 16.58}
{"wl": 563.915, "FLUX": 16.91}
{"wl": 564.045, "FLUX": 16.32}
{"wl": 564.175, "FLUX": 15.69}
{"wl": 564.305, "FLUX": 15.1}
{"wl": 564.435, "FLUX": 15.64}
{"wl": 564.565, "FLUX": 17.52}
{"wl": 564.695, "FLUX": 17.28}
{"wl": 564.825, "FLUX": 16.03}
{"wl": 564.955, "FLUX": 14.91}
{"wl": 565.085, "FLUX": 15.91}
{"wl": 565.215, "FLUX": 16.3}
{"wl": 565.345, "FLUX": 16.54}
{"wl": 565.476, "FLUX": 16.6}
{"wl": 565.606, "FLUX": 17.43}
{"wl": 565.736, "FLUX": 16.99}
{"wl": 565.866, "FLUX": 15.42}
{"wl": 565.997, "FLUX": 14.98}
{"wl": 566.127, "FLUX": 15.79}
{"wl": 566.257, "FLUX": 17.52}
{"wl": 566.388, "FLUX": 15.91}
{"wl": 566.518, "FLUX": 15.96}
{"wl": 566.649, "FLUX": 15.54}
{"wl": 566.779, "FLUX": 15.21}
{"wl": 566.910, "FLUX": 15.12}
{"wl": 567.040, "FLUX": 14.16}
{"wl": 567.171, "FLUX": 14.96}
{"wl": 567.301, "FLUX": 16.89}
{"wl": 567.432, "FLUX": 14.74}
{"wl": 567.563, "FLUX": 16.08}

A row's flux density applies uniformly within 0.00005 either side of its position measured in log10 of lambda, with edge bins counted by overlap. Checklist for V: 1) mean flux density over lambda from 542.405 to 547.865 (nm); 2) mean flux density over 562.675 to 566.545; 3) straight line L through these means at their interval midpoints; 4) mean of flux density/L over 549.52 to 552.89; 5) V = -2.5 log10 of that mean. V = 0.05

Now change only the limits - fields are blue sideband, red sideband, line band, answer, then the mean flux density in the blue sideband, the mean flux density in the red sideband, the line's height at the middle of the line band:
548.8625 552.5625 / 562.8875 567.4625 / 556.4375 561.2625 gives -0.05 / 15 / 16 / 15.6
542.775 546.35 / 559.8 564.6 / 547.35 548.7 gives -0.10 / 15.4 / 16.5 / 15.6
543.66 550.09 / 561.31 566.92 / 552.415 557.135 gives 0.00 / 16.1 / 16.4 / 16.2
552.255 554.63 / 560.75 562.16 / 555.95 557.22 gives -0.02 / 16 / 16.5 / 16.2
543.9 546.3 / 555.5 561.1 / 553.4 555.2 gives 0.01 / 15.9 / 16.4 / 16.2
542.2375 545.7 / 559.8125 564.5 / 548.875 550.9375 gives 0.03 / 15.1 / 16.5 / 15.6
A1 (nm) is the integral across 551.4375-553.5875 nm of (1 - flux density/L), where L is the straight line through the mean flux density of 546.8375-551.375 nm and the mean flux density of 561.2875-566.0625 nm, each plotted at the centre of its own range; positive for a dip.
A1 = 0.07 nm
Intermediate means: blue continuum 15.8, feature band 15.5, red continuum 16.5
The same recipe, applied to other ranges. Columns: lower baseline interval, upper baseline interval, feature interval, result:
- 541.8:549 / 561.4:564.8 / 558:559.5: 0.07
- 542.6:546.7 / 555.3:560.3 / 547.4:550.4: -0.16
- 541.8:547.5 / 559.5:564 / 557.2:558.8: -0.03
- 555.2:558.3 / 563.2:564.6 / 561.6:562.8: -0.09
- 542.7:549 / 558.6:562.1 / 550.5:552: 0.18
